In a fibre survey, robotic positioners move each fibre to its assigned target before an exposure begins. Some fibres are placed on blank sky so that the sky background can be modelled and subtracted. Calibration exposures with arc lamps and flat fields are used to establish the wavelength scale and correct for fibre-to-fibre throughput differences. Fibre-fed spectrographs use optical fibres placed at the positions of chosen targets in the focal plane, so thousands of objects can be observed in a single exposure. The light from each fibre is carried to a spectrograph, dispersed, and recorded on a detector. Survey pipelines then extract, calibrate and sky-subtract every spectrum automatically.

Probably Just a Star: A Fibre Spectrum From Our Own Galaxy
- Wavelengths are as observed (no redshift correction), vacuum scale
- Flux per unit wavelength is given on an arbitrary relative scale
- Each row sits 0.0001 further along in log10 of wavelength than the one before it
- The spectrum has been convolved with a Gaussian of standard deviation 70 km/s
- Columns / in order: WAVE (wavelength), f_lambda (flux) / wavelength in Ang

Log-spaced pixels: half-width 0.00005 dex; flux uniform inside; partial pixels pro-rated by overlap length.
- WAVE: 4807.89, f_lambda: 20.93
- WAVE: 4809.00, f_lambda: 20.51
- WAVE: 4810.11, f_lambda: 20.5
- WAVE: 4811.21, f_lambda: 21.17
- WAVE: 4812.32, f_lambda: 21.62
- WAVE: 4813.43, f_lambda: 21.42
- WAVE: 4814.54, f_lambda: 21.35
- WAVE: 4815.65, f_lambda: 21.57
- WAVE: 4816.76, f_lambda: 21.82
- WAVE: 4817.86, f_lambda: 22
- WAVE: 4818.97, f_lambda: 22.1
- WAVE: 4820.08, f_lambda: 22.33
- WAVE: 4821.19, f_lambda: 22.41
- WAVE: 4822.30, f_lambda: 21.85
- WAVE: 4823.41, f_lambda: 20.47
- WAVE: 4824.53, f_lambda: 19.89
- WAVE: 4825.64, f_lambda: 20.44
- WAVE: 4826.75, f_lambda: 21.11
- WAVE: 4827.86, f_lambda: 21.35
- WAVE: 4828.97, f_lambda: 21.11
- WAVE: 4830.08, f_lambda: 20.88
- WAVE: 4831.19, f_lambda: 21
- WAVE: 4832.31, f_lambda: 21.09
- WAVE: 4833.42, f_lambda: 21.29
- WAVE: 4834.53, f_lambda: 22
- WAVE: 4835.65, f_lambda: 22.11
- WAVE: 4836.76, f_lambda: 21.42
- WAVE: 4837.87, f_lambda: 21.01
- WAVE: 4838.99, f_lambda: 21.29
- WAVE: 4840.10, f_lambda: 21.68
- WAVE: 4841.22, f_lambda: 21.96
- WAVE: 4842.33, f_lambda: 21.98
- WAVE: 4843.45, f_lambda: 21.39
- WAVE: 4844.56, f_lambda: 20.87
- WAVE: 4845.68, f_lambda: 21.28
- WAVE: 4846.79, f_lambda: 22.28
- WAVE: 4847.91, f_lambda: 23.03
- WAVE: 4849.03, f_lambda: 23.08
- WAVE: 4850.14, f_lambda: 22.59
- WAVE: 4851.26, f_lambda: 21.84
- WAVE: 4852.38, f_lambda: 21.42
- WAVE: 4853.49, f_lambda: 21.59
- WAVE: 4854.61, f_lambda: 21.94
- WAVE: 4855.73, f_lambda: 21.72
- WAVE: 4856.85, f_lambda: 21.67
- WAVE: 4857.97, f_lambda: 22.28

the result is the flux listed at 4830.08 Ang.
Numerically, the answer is 20.88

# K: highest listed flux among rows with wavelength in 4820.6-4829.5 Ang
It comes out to 22.41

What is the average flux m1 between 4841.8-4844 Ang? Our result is 21.6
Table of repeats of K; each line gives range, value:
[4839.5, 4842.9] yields 21.98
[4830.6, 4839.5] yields 22.11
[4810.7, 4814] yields 21.62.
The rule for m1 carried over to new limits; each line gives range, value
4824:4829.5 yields 20.8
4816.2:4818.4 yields 22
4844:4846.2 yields 21.1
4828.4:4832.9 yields 21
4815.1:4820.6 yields 22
